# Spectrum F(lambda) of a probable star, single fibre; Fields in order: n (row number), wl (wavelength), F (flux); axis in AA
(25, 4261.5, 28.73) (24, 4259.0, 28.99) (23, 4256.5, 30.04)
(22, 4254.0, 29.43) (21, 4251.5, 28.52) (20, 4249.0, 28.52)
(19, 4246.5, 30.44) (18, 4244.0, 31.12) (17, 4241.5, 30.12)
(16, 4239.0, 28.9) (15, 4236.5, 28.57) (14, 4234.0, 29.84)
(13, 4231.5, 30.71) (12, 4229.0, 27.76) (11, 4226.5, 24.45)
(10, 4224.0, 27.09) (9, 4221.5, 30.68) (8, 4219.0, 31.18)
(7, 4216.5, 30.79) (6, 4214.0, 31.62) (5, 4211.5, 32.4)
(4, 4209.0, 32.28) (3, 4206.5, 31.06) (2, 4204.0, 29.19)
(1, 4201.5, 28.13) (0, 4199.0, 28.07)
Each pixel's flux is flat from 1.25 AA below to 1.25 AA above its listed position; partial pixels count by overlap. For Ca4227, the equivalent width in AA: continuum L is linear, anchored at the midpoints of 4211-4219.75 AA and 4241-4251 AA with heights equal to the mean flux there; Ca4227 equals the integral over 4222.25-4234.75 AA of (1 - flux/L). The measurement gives 1.13 AA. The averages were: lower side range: 31.4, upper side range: 29.9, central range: 28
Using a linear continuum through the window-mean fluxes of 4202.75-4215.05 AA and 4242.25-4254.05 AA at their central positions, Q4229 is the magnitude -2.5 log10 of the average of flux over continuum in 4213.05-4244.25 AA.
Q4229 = 0.04 mag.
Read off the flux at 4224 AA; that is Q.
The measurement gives 27.09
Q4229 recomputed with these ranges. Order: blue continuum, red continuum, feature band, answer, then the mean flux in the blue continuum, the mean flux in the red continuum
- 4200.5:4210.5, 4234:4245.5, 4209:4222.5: -0.05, 30.3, 29.7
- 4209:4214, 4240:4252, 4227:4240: 0.06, 32.2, 29.8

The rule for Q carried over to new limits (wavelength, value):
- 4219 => 31.18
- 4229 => 27.76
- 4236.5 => 28.57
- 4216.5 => 30.79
